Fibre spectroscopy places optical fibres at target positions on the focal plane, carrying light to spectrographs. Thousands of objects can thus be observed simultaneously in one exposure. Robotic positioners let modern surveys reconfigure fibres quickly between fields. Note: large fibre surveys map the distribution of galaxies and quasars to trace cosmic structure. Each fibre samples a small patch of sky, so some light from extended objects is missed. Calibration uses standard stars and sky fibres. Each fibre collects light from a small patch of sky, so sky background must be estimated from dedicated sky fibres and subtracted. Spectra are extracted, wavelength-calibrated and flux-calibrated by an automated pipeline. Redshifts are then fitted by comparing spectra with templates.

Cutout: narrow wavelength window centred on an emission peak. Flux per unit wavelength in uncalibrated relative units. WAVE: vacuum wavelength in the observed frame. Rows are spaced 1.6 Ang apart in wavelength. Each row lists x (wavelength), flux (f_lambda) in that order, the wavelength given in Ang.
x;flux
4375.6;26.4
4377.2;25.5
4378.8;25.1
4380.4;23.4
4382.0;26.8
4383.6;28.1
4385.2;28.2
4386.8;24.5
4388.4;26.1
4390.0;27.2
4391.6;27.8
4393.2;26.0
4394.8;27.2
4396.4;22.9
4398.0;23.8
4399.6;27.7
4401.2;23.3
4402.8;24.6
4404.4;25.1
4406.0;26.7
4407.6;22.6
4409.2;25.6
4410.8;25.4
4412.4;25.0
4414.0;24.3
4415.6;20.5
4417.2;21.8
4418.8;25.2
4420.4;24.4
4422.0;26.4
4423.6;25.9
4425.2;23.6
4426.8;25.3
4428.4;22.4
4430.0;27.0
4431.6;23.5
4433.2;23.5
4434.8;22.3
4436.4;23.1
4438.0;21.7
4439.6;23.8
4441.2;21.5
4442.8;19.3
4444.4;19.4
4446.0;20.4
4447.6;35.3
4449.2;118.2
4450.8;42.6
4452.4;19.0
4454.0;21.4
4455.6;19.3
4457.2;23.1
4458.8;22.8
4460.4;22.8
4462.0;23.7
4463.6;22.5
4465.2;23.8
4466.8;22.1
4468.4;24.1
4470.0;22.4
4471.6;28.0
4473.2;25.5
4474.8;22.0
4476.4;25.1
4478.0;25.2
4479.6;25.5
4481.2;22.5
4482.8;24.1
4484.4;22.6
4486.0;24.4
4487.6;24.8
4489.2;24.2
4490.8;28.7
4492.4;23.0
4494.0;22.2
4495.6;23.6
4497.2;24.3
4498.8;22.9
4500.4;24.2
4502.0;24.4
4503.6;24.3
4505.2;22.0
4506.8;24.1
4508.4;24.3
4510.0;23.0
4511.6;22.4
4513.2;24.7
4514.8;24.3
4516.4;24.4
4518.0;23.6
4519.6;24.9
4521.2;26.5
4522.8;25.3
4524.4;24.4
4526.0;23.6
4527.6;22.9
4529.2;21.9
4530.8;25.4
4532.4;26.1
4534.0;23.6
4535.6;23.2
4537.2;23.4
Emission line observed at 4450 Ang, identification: H-gamma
